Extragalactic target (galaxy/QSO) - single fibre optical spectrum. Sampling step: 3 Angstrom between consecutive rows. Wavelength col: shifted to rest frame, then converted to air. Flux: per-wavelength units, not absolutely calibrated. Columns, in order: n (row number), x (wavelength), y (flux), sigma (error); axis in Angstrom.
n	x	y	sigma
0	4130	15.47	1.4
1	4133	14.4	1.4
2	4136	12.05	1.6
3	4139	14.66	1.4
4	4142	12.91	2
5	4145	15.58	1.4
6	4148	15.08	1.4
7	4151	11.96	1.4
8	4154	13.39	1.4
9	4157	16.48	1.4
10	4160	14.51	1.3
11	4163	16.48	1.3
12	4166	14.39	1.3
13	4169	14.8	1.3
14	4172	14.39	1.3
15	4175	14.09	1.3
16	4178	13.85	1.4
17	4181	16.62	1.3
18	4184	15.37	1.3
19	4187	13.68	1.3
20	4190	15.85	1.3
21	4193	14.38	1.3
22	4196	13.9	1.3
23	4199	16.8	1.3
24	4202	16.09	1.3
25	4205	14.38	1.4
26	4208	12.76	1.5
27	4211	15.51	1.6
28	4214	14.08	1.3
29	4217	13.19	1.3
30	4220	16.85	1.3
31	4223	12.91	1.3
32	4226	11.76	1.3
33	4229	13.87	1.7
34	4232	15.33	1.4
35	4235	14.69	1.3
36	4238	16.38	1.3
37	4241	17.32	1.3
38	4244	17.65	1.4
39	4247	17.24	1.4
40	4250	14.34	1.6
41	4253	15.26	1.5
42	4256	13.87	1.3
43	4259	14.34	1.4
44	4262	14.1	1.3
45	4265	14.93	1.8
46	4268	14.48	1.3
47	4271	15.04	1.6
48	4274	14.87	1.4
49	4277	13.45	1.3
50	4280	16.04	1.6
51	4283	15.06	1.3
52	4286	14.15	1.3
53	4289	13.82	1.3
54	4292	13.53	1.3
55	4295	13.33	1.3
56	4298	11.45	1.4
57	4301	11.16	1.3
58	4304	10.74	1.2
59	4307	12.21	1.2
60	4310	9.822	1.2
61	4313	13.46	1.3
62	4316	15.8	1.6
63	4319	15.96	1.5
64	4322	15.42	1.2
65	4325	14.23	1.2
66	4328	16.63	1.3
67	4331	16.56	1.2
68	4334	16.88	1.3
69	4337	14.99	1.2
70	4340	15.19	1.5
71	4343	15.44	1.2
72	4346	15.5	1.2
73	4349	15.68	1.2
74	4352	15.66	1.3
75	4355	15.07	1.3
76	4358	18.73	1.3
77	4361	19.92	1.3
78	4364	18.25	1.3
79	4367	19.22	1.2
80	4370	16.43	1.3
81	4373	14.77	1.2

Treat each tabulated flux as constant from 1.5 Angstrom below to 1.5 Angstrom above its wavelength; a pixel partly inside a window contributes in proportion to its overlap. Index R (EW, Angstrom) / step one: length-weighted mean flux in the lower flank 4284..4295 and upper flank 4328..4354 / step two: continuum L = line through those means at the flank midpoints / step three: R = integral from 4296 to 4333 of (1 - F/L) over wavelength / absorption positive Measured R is 2.89 Angstrom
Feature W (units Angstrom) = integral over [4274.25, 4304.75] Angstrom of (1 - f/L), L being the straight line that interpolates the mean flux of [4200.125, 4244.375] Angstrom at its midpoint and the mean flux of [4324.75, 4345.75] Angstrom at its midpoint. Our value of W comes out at 3.9 Angstrom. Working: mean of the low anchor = 14.8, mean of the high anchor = 15.8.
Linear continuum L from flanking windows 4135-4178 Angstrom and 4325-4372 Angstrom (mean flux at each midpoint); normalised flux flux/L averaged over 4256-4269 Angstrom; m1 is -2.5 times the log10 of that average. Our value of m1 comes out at 0.09 mag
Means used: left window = 14.4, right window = 16.6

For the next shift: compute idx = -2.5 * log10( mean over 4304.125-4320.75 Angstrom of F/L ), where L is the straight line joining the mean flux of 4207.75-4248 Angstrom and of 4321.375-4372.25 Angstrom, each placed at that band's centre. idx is 0.21 mag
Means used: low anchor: 15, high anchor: 16.5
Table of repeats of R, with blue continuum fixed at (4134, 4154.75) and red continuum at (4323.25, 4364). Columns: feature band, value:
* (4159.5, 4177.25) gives -1.0 Angstrom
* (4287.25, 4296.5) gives 1.2 Angstrom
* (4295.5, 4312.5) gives 4.7 Angstrom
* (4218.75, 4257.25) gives -0.7 Angstrom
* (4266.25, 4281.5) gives 0.6 Angstrom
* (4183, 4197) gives -0.4 Angstrom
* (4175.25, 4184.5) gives -0.6 Angstrom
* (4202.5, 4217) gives 0.3 Angstrom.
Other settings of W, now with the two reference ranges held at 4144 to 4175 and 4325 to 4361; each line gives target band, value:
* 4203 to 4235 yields 2.1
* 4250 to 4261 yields 0.7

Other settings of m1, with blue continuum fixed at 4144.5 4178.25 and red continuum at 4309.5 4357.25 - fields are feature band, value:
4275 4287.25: 0.03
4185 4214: 0.00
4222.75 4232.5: 0.12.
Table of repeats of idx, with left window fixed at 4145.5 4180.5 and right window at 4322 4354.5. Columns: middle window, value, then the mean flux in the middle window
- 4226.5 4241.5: -0.01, 15.1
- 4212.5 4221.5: 0.02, 14.7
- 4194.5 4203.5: -0.06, 15.6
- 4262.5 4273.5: 0.03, 14.8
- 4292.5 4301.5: 0.25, 12.2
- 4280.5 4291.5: 0.07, 14.4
